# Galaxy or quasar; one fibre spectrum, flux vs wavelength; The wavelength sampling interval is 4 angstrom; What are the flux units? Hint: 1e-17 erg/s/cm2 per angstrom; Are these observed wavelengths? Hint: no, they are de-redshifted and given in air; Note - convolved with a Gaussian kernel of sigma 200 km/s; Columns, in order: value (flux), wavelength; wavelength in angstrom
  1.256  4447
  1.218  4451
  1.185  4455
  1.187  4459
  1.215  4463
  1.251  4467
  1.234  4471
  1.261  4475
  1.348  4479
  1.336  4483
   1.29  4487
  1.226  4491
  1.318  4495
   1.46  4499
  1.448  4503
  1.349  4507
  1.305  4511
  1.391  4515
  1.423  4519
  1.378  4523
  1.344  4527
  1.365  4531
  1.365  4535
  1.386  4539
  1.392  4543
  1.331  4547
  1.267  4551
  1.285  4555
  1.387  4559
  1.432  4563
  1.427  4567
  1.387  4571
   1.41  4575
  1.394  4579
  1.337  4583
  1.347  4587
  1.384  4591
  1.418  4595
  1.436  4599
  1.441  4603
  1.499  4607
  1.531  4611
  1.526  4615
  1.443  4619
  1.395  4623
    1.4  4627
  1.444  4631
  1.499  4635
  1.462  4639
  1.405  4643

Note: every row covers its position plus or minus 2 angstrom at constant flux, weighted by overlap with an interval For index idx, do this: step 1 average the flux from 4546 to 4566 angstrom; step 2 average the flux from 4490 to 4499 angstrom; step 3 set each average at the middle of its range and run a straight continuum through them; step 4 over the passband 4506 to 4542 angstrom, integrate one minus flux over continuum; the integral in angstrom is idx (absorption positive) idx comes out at -1.0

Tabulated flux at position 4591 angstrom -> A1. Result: 1.384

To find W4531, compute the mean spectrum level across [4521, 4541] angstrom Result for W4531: 1.37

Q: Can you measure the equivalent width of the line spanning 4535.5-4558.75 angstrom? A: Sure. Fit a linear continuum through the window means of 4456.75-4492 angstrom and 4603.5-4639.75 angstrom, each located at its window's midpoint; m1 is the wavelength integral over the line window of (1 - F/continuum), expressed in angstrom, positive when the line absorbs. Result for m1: 0.40 angstrom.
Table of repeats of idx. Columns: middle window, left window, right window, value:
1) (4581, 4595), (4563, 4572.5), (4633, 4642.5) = 0.6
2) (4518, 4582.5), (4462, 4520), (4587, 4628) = 0.6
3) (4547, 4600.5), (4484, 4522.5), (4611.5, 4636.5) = 1.5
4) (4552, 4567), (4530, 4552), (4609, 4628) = 0.1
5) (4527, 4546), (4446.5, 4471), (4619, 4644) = -0.8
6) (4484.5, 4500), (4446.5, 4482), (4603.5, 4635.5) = -0.4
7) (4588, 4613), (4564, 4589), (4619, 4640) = -0.7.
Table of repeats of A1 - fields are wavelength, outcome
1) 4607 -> 1.499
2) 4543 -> 1.392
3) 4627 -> 1.4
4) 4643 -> 1.405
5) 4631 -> 1.444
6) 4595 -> 1.418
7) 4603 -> 1.441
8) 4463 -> 1.215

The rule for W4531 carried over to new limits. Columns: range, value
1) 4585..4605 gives 1.41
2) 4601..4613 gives 1.49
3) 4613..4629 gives 1.44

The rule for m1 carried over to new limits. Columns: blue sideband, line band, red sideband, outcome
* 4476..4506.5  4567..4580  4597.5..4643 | 0.1 angstrom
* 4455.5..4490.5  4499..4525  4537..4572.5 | -1.5 angstrom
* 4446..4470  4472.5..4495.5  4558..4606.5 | -0.7 angstrom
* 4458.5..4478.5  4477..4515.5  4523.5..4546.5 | -1.5 angstrom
